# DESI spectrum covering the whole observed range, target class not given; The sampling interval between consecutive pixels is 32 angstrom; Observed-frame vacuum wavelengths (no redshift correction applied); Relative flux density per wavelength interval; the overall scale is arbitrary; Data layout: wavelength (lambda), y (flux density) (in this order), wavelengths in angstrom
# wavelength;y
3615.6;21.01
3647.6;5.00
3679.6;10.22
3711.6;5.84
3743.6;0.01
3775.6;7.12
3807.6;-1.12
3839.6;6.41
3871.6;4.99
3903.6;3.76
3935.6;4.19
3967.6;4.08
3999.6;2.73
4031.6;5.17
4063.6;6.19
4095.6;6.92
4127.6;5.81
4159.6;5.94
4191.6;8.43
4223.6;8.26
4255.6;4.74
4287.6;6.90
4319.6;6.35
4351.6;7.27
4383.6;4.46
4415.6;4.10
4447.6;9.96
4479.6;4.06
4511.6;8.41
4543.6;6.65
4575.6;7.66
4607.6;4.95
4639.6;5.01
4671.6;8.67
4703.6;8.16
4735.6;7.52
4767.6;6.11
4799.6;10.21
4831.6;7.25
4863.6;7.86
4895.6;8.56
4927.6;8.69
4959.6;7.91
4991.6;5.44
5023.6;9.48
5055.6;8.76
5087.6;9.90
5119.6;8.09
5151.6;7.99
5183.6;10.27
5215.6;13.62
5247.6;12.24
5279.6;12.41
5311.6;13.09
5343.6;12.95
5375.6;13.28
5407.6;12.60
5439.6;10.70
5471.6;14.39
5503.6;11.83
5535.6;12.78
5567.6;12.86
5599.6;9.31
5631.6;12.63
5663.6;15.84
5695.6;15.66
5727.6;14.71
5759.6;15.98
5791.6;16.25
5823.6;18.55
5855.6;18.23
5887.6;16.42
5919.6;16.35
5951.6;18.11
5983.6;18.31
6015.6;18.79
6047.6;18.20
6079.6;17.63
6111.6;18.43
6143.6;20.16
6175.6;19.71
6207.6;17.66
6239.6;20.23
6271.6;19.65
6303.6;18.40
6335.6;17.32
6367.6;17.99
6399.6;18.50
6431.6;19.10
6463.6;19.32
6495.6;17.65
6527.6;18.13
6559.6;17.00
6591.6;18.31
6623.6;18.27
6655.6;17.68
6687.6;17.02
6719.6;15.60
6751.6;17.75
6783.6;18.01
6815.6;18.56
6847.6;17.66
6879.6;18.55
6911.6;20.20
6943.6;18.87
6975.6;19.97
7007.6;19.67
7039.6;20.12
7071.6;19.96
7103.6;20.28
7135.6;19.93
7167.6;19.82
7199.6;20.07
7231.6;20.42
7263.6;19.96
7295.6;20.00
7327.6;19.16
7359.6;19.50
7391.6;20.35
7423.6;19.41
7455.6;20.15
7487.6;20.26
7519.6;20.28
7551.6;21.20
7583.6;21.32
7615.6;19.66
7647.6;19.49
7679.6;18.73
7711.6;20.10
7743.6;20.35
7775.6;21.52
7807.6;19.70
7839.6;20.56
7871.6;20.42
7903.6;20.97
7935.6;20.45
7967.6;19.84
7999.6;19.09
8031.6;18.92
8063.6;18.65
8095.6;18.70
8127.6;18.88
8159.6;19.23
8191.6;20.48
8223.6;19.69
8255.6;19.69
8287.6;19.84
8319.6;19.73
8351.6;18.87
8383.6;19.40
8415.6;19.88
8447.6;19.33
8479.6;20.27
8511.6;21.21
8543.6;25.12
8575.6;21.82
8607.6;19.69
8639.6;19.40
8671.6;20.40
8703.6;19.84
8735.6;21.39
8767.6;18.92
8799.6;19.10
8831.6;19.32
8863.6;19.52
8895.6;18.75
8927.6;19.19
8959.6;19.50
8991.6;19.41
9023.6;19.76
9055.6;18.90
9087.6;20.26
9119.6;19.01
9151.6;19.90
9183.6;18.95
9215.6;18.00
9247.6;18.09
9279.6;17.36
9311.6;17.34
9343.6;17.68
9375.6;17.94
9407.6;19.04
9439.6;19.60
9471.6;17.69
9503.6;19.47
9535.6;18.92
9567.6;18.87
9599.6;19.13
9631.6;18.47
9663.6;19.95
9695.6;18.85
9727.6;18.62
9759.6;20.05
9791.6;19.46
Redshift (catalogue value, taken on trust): 0.300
